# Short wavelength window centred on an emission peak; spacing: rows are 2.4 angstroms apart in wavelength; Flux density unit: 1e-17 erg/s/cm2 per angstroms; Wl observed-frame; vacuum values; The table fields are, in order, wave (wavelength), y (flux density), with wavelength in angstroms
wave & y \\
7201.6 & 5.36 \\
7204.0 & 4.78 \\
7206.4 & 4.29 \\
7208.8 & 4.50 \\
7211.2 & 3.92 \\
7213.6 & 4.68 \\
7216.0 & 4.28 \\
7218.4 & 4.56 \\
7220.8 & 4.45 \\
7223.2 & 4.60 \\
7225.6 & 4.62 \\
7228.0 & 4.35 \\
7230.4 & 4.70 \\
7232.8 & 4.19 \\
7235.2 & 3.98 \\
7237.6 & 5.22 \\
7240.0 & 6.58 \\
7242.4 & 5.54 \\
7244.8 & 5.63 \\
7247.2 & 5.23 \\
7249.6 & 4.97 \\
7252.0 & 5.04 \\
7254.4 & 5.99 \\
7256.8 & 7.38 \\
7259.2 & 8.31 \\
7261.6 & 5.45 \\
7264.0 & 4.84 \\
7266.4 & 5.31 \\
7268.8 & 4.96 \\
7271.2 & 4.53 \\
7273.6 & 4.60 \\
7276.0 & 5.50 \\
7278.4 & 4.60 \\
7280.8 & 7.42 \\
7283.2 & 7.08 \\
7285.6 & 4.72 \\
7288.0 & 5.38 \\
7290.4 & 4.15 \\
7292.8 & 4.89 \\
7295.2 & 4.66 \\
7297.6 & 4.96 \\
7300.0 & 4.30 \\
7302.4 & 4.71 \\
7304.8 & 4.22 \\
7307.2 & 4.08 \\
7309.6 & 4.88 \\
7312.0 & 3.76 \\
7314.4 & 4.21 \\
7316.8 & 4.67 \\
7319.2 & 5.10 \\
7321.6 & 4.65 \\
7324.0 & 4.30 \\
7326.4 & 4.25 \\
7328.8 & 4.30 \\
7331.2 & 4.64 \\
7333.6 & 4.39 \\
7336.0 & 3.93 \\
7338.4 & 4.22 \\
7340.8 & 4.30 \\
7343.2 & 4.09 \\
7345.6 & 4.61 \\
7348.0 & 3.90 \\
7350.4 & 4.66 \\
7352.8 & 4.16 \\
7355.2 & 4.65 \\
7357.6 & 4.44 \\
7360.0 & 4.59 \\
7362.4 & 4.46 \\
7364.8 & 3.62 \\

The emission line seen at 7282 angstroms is [N II] 6583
